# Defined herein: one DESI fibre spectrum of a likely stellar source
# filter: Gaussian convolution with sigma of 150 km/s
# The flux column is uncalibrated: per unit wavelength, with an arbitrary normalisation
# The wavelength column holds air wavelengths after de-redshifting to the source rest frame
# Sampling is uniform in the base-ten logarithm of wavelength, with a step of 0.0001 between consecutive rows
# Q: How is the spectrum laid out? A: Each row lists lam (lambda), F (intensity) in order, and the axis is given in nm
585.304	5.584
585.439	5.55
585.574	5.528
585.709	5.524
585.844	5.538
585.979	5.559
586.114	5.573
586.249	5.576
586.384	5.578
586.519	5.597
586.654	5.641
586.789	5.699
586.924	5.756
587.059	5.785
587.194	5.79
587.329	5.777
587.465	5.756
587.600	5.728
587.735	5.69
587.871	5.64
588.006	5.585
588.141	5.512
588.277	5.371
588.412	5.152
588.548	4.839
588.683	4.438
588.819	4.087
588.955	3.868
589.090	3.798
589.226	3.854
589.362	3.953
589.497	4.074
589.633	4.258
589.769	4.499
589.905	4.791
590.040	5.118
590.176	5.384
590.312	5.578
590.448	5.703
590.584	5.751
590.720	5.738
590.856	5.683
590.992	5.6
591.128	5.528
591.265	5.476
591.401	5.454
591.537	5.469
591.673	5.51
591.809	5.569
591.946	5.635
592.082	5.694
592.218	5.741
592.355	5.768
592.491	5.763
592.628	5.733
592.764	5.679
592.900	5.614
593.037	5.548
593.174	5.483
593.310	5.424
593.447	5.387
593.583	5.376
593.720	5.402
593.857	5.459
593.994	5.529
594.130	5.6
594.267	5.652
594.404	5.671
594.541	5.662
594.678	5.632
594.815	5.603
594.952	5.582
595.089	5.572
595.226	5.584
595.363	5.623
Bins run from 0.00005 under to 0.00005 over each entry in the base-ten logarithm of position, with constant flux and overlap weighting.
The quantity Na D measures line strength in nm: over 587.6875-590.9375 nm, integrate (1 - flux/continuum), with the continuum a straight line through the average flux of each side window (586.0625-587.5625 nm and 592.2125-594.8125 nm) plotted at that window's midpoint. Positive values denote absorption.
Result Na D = 0.41 nm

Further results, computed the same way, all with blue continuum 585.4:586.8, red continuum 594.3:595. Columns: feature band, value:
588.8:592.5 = 0.32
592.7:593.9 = 0.03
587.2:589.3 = 0.21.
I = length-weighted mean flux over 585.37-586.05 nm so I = 5.53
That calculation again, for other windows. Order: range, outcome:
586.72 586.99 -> 5.73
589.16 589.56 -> 3.96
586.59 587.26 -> 5.74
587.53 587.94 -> 5.69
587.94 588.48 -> 5.41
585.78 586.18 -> 5.55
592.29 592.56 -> 5.76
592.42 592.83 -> 5.73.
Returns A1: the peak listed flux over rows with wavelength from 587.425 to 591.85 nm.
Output 5.756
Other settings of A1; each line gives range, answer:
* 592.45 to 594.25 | 5.763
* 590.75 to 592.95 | 5.768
